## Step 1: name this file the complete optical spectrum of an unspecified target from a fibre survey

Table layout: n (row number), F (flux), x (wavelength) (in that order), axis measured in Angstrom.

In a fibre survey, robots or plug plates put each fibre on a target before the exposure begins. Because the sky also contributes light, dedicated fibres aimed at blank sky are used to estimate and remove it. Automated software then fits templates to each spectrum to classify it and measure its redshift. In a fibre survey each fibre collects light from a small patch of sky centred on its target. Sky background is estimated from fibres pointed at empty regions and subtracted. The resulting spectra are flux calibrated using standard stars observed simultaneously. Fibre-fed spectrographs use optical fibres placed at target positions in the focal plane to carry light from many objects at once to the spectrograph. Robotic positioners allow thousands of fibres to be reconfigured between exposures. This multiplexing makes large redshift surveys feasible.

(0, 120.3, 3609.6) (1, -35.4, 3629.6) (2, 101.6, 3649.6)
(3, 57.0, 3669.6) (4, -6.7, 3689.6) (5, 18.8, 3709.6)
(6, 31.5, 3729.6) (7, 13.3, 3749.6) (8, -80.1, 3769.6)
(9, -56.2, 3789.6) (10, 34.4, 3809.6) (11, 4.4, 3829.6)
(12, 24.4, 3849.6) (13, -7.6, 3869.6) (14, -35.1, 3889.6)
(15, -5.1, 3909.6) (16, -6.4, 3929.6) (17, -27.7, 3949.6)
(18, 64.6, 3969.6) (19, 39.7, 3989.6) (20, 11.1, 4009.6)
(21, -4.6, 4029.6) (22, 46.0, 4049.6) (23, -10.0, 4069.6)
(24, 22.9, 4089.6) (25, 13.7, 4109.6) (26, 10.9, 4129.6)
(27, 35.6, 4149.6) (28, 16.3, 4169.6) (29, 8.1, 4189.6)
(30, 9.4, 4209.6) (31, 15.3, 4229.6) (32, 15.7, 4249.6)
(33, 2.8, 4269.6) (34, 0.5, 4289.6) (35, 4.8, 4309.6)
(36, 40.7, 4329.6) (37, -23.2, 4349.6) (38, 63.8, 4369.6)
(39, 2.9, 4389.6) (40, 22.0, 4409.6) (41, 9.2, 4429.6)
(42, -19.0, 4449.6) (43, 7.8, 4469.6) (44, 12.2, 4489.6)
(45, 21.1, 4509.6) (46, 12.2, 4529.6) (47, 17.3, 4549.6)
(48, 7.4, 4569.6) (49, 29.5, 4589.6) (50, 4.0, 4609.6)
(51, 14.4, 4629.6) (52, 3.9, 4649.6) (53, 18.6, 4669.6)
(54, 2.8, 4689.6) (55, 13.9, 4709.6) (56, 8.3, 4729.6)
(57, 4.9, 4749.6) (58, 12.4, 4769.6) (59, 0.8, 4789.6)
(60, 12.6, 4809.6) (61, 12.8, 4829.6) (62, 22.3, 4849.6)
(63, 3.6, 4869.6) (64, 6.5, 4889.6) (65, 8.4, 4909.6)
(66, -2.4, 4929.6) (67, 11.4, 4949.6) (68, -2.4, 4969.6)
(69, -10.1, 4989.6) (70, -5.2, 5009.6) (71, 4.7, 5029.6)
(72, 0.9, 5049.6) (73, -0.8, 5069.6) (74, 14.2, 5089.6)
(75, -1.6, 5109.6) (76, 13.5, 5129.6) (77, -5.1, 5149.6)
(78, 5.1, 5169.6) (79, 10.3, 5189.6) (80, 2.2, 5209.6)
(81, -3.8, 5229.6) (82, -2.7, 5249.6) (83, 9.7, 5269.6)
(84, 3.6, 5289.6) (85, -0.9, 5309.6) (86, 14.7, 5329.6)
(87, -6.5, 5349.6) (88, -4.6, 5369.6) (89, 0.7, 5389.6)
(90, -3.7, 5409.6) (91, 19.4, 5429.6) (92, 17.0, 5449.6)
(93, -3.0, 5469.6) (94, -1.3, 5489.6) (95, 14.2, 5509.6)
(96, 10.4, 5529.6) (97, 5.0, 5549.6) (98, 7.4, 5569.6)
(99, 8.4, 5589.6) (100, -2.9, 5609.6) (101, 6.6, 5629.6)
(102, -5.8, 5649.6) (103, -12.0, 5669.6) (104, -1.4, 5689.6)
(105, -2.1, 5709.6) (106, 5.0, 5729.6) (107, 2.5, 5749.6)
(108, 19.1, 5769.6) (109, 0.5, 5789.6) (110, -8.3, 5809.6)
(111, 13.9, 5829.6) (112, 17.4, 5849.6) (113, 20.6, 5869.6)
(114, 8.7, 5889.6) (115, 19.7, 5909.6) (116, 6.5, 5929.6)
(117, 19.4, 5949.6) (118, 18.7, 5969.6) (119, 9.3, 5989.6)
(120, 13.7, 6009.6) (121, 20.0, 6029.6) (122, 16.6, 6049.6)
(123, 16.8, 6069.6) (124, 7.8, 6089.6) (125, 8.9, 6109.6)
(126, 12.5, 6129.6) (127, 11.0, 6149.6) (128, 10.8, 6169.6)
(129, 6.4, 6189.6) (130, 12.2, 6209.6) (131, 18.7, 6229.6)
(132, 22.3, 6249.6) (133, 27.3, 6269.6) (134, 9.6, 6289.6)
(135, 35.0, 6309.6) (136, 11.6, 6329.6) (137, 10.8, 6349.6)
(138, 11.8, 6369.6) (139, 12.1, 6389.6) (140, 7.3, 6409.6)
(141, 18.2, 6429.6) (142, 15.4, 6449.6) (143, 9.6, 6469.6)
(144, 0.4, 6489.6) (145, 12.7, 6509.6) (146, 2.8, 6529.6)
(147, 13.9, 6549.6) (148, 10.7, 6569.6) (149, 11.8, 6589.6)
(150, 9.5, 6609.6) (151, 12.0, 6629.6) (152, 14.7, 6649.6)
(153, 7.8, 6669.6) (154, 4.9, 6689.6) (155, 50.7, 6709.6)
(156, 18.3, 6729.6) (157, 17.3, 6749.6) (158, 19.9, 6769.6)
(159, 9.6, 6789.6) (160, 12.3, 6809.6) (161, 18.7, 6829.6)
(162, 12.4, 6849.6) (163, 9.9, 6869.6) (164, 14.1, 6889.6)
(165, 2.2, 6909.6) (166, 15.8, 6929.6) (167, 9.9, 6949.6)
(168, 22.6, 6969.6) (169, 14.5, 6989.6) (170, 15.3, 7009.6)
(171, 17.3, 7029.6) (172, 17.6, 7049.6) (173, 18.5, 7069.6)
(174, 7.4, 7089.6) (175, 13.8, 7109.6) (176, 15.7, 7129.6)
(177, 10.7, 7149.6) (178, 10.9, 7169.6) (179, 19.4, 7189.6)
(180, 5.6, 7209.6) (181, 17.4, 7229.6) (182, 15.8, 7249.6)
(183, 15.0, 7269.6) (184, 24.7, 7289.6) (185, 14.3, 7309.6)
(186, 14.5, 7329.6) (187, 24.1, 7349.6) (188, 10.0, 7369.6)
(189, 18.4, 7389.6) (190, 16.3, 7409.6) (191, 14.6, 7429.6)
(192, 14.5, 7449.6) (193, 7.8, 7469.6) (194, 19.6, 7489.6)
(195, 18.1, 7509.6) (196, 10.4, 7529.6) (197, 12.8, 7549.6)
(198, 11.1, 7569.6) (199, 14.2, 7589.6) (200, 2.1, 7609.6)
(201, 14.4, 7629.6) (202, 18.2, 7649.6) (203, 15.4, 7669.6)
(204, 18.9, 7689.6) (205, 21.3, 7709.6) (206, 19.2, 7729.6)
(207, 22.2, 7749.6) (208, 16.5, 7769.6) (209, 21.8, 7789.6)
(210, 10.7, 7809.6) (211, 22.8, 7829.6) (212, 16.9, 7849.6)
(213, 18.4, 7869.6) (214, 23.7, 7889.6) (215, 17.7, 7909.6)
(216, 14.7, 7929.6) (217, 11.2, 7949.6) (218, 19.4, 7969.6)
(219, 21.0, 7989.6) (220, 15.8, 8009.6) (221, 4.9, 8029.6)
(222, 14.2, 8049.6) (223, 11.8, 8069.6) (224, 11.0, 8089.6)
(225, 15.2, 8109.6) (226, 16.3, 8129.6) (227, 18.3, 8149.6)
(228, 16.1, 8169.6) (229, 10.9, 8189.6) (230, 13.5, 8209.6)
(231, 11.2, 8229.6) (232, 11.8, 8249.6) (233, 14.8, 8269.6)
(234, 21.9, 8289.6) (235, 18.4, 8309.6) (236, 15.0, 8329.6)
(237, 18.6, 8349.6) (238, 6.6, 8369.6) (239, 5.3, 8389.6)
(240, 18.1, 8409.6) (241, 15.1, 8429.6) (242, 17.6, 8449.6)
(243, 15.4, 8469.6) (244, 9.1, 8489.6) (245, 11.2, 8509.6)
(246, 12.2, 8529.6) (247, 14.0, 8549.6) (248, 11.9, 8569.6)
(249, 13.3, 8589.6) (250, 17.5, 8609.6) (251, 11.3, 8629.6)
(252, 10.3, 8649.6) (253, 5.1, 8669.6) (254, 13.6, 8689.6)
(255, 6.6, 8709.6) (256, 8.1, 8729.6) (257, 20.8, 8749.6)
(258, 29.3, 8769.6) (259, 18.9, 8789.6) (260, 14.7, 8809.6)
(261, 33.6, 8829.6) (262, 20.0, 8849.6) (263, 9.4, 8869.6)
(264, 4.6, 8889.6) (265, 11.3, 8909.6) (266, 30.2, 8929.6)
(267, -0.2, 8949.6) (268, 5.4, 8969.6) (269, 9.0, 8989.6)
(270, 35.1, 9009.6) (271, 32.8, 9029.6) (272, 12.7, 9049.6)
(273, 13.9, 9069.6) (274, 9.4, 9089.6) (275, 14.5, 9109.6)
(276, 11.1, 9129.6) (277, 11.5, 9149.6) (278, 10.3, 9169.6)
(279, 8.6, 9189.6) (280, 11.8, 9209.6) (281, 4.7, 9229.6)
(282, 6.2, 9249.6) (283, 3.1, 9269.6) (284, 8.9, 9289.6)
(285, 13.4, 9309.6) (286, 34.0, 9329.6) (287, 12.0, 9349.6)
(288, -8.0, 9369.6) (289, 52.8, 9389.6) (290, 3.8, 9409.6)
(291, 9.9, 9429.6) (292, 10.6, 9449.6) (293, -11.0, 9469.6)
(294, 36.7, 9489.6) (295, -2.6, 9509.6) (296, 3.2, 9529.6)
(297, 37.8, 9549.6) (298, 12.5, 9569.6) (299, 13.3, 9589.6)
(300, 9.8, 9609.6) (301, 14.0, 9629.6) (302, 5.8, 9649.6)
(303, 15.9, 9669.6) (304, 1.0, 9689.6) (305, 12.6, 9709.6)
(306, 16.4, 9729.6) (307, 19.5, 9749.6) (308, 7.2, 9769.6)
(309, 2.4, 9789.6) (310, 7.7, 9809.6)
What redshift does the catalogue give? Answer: 0.801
